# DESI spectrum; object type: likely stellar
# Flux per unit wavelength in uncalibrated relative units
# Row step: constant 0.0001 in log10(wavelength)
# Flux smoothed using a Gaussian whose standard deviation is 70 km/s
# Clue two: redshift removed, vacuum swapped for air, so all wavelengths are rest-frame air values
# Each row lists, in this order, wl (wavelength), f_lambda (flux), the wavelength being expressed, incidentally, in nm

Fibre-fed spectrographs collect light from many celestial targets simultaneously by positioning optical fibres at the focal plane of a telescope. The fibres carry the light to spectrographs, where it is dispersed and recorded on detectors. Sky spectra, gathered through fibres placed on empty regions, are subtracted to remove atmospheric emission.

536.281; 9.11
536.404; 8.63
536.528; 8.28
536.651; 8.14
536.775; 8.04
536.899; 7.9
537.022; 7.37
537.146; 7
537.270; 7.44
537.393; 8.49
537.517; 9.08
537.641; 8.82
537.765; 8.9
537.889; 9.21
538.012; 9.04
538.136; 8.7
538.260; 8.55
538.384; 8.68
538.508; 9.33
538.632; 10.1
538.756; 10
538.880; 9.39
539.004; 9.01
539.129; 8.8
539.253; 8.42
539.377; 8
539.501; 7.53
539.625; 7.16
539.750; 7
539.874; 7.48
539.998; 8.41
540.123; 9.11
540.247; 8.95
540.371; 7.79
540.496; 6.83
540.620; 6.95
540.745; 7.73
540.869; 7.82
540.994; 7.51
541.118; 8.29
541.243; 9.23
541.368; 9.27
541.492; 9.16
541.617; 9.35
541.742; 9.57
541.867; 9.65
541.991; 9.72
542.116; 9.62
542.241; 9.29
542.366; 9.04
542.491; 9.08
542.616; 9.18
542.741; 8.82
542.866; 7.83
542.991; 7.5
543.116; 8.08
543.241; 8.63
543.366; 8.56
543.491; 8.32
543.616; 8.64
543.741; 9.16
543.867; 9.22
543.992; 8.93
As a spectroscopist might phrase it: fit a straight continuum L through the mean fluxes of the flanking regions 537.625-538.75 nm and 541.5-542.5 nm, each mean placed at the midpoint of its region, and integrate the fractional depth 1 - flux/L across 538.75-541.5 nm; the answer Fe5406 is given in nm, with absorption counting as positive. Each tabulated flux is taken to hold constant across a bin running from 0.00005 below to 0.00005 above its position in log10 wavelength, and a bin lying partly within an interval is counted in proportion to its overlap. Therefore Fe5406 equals 0.31 nm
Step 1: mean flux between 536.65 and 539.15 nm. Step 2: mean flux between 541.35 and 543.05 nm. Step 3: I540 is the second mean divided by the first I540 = 1.05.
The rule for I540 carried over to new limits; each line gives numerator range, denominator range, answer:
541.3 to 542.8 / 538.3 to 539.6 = 1.05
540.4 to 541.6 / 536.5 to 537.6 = 1.02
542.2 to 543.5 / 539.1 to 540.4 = 1.06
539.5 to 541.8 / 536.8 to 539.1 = 0.94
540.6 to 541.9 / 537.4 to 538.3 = 0.97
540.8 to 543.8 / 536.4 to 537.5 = 1.11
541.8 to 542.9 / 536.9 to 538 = 1.10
